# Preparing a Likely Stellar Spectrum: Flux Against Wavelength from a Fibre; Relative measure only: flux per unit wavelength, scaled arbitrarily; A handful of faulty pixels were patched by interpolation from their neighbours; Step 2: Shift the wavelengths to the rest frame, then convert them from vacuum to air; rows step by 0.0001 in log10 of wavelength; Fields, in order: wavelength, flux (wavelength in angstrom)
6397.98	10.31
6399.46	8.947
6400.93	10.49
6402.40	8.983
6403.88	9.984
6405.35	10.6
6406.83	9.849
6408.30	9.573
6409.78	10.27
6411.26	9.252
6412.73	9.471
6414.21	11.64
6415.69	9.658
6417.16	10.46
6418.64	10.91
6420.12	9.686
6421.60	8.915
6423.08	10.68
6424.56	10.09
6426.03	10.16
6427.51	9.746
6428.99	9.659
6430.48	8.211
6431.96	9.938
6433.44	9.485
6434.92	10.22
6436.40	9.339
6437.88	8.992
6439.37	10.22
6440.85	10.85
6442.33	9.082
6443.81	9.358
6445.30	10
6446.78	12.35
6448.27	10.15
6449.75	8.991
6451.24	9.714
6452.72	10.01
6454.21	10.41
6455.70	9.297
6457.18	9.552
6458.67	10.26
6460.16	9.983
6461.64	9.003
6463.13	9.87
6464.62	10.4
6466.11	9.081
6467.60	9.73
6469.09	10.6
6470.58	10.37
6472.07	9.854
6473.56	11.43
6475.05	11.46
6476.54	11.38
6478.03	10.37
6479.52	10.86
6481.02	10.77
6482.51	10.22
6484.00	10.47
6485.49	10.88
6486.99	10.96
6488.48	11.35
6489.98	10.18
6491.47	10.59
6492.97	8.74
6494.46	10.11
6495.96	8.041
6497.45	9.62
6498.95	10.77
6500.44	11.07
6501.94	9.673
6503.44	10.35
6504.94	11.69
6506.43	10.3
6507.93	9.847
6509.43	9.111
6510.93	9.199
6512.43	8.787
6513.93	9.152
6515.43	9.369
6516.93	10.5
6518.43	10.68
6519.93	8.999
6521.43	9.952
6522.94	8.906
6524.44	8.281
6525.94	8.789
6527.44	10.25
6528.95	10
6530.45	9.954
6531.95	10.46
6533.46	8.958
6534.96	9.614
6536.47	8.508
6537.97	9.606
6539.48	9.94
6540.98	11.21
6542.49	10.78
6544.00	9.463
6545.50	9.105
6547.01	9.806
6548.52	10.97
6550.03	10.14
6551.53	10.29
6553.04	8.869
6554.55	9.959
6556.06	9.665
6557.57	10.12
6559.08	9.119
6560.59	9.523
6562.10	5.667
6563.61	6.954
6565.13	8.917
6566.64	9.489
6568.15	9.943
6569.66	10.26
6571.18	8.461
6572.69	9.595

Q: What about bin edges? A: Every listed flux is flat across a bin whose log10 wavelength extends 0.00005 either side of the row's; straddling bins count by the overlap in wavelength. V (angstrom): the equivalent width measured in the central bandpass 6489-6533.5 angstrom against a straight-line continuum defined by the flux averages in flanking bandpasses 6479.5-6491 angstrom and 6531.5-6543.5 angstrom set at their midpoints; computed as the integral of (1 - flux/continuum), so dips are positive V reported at 2.2 angstrom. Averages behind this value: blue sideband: 10.7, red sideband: 9.86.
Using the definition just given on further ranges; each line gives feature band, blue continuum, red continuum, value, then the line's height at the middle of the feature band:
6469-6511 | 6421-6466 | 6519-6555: -2.6 angstrom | 9.76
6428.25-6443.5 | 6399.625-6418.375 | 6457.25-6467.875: 0.4 angstrom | 9.88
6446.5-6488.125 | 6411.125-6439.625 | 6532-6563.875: -2.4 angstrom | 9.73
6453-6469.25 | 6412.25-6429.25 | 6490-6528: 0.2 angstrom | 9.93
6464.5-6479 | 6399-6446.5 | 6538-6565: -1.1 angstrom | 9.72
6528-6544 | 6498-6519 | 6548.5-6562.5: -0.3 angstrom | 9.69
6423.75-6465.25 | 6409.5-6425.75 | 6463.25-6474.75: 1.4 angstrom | 10.2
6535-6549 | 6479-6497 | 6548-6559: 0.1 angstrom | 9.99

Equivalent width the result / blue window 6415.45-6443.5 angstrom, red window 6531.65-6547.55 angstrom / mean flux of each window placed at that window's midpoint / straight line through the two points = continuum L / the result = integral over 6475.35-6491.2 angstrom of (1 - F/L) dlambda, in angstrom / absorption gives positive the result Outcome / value -1.59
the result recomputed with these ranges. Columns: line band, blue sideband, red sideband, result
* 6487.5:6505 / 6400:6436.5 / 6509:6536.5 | -1.0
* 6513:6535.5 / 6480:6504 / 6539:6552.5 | 1.4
